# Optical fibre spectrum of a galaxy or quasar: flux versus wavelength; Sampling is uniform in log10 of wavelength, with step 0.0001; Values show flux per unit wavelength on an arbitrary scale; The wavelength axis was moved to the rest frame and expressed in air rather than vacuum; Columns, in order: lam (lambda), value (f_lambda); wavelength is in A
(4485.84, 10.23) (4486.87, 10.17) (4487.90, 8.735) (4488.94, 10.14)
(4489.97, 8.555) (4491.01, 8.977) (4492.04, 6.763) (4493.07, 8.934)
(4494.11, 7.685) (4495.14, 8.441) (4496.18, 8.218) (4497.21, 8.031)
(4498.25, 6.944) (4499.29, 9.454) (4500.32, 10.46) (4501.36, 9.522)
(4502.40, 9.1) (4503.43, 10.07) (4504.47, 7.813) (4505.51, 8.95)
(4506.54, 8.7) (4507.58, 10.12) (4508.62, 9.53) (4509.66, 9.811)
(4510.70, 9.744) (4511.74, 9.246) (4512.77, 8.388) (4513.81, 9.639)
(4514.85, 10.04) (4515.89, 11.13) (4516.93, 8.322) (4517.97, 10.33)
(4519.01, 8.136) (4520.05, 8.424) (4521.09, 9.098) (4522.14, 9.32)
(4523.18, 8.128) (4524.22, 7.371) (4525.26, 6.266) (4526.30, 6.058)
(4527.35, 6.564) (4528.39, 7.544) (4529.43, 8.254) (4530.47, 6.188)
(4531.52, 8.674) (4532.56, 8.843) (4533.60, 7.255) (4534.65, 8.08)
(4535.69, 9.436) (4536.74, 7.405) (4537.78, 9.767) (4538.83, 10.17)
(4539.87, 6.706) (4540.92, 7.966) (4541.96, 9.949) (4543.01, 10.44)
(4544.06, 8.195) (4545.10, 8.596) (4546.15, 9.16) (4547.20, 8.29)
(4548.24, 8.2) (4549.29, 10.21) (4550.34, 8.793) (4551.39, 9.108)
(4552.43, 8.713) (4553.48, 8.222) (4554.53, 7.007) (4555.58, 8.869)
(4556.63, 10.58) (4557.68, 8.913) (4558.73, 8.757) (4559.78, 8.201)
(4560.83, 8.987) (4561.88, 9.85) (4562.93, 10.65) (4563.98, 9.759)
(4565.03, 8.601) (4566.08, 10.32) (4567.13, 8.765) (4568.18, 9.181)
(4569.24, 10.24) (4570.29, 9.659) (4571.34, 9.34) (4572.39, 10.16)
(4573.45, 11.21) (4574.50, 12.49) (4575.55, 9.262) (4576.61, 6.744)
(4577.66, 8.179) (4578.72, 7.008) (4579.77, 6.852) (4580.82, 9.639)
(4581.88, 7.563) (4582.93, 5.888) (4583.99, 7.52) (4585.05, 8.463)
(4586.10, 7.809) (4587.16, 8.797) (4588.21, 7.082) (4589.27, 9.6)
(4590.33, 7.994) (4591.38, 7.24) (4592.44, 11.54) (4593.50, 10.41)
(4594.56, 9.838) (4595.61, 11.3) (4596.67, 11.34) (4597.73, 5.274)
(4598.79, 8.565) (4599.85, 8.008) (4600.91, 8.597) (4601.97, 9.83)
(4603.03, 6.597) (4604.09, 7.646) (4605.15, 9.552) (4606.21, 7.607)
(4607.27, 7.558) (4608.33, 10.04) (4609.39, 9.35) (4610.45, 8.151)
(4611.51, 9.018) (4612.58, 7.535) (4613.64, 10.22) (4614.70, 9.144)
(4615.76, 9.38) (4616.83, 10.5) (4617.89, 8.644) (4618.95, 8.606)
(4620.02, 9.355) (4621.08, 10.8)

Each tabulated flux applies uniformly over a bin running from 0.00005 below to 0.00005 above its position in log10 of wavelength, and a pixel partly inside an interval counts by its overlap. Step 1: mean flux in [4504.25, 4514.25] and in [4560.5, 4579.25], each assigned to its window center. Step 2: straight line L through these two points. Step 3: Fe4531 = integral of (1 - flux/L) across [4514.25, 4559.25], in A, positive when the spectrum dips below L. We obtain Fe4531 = 3.8 A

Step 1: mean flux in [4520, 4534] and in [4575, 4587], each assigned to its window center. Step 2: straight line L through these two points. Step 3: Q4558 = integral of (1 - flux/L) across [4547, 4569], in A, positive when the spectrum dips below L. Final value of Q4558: -3.8 A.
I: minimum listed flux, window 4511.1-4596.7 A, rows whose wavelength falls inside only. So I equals 5.888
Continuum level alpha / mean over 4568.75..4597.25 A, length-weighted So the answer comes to 9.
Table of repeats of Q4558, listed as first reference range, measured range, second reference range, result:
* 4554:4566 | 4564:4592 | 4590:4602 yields 1.37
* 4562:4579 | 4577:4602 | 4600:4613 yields 1.27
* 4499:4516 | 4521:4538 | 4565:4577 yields 3.08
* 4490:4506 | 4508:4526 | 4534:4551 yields -0.54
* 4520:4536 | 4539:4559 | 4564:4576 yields 0.14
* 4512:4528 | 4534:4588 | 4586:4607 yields -1.52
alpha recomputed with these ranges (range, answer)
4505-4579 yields 8.88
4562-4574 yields 9.82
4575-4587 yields 7.76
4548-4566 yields 9.07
